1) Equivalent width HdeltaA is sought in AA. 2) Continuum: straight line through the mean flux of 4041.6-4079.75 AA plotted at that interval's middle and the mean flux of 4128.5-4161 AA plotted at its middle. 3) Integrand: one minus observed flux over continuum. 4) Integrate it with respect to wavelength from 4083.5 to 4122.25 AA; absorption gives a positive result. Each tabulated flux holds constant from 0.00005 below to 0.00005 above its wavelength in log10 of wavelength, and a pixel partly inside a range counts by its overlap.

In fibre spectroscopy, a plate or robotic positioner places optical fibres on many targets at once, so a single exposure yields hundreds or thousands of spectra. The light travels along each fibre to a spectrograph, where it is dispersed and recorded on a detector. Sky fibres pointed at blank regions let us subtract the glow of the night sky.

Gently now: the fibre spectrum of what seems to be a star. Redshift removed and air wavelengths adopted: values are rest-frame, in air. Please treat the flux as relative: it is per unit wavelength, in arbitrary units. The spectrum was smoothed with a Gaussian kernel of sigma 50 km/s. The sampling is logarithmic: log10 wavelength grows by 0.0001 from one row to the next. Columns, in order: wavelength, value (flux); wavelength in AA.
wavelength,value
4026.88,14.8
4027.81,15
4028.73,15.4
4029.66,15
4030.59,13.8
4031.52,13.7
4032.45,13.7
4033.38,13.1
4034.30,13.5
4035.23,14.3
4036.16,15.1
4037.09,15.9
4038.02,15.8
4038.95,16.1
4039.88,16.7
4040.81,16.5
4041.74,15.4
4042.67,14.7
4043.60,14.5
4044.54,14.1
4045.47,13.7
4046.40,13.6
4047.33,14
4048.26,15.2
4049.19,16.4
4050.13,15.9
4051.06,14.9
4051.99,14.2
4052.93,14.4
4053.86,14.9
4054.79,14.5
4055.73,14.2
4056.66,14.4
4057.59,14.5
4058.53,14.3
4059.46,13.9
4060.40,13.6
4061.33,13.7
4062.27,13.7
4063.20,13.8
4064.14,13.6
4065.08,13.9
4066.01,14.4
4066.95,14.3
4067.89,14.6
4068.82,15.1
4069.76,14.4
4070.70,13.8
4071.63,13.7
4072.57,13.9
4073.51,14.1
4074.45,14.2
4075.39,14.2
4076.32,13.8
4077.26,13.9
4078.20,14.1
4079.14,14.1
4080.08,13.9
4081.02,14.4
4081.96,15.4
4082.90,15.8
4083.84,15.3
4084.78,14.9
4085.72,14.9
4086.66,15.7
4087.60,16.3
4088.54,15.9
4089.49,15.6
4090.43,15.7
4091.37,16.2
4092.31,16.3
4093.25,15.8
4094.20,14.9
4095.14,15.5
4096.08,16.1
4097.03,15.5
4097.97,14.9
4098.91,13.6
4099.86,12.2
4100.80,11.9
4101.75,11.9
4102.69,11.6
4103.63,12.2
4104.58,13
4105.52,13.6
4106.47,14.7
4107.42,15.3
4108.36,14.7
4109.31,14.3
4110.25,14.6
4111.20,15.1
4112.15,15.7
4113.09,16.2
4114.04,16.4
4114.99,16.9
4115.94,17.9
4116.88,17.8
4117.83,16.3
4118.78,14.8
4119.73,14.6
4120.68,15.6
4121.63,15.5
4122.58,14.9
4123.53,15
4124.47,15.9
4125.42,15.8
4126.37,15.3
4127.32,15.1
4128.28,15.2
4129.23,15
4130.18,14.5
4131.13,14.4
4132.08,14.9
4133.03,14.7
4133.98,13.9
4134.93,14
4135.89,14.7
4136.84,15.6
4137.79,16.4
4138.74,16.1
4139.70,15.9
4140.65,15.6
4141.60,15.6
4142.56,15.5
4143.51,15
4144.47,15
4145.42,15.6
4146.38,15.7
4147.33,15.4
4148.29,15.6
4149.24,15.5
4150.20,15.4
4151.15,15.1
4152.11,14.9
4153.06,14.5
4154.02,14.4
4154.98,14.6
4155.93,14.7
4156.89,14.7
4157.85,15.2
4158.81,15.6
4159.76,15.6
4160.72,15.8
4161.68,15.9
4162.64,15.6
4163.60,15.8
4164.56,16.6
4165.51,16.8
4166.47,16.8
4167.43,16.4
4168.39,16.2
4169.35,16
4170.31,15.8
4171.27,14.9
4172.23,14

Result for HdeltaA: -0.8 AA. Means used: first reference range 14.3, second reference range 15.1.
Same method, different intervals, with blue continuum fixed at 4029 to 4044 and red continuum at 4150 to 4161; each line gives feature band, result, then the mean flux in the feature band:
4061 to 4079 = 1.0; 14.1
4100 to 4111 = 1.1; 13.4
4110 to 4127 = -0.9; 15.8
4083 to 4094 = -0.5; 15.7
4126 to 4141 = -0.1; 15.1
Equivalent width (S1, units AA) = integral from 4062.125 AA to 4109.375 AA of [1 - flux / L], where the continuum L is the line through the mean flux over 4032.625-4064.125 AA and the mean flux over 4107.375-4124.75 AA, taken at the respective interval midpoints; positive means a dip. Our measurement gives 2.4 AA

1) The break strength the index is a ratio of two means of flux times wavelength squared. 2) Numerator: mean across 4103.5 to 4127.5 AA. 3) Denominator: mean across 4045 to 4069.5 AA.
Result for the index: 1.1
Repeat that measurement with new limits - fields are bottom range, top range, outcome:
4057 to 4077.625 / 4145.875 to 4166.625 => 1.15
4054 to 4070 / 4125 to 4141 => 1.10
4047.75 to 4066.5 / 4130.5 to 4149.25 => 1.10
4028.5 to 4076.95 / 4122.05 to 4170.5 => 1.11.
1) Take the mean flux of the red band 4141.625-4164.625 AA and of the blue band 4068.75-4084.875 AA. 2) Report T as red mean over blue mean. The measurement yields 1.1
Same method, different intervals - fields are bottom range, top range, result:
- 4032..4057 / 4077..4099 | 1.03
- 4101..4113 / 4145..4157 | 1.08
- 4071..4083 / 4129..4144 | 1.06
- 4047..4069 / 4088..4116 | 1.02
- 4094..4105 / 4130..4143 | 1.12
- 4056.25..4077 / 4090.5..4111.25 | 1.01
